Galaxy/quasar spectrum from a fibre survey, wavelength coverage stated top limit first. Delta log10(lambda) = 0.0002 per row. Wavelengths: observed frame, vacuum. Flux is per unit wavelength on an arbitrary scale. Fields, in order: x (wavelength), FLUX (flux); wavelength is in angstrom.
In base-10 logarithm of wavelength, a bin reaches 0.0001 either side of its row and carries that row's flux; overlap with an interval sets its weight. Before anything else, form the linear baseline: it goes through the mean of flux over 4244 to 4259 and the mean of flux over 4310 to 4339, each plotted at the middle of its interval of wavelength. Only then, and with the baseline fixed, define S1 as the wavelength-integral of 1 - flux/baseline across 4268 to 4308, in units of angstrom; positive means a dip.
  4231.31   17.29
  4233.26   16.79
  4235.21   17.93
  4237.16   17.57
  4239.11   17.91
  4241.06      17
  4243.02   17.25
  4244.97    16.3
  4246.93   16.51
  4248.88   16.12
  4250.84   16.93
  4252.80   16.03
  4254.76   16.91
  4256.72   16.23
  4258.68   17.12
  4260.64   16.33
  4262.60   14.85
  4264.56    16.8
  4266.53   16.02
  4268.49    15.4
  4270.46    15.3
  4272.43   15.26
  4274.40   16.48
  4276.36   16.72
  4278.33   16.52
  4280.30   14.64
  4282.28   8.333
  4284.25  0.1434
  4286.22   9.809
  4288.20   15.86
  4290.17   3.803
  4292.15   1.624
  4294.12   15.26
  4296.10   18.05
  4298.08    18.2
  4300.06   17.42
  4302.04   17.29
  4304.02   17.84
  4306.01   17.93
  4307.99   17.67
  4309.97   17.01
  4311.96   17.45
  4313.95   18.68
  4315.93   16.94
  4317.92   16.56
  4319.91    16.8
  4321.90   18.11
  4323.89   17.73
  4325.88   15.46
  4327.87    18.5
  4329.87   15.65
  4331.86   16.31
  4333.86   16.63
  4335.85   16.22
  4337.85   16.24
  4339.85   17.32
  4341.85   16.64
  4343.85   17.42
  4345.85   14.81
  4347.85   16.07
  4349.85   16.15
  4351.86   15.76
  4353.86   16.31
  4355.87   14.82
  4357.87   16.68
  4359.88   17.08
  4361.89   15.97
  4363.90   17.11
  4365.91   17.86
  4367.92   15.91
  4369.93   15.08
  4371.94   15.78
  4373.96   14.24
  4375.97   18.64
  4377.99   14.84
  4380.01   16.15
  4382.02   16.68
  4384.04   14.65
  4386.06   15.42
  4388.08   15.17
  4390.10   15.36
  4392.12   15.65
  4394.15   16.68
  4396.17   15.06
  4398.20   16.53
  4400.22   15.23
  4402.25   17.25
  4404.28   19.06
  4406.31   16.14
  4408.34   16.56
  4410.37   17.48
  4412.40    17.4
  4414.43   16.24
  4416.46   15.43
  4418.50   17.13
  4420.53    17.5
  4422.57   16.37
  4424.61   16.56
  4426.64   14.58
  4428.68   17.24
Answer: 7.3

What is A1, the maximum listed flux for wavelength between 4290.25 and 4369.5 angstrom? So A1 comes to 18.68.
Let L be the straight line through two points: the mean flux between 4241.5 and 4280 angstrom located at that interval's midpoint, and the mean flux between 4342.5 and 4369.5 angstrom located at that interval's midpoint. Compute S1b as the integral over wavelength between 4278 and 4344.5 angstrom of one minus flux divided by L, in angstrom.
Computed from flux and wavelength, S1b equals 4.5 angstrom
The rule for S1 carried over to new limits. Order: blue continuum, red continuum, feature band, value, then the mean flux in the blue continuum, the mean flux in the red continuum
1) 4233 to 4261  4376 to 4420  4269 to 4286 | 3.97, 16.9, 16.3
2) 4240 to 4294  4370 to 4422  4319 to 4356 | -3.03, 14.1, 16.2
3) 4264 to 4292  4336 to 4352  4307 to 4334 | -3.93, 12.5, 16.3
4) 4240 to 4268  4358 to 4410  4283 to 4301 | 5.82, 16.4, 16.2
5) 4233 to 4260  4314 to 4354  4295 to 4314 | -1.10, 16.9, 16.6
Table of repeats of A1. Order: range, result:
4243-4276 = 17.25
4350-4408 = 19.06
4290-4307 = 18.2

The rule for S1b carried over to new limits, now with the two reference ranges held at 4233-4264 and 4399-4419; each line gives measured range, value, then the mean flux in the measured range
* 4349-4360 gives 0.5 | 16.1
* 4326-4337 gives 0.1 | 16.6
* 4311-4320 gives -0.3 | 17.3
